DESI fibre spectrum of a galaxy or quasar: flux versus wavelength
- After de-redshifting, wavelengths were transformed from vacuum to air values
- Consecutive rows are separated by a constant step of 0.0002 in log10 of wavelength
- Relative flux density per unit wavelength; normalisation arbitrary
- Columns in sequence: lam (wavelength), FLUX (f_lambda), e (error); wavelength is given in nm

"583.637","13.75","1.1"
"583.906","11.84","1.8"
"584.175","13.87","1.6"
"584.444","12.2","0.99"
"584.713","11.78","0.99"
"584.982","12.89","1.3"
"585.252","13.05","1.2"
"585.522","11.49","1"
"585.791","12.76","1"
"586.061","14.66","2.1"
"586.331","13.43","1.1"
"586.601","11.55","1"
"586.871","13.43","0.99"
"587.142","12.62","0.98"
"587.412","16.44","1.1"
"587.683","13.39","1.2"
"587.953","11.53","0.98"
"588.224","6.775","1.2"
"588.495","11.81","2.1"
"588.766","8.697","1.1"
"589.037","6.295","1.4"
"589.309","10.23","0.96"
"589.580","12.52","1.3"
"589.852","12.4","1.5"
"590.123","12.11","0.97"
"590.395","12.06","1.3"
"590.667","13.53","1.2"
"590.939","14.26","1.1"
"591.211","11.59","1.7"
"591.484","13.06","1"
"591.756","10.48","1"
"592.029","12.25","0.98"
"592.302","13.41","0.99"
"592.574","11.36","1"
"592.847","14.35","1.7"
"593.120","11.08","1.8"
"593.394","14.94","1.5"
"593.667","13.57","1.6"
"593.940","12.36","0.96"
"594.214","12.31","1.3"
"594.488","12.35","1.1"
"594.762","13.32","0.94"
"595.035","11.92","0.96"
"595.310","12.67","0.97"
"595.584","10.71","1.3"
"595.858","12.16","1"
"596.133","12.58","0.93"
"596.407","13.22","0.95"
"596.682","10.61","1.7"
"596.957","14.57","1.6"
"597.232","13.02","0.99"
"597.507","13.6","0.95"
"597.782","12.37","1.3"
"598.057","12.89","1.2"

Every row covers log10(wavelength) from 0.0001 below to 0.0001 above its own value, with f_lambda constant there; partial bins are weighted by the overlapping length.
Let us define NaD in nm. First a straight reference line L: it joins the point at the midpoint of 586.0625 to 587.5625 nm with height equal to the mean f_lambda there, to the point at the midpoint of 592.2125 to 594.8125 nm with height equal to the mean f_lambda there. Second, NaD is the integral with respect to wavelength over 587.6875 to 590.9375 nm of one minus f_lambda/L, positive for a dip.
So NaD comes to 0.57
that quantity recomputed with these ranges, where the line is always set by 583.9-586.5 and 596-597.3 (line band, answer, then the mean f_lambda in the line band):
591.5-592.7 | 0.08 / 12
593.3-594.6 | -0.03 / 13.1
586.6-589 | 0.23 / 11.6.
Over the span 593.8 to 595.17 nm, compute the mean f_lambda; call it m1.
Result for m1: 12.5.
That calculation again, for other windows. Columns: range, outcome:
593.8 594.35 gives 12.3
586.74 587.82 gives 14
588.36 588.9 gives 10.3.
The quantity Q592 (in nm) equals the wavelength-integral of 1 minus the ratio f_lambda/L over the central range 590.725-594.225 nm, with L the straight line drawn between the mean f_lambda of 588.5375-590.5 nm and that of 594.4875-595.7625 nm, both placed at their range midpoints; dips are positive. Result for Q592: -0.389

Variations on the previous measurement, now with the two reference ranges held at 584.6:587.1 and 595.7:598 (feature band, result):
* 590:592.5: 0.05 nm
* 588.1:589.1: 0.33 nm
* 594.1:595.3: 0.02 nm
